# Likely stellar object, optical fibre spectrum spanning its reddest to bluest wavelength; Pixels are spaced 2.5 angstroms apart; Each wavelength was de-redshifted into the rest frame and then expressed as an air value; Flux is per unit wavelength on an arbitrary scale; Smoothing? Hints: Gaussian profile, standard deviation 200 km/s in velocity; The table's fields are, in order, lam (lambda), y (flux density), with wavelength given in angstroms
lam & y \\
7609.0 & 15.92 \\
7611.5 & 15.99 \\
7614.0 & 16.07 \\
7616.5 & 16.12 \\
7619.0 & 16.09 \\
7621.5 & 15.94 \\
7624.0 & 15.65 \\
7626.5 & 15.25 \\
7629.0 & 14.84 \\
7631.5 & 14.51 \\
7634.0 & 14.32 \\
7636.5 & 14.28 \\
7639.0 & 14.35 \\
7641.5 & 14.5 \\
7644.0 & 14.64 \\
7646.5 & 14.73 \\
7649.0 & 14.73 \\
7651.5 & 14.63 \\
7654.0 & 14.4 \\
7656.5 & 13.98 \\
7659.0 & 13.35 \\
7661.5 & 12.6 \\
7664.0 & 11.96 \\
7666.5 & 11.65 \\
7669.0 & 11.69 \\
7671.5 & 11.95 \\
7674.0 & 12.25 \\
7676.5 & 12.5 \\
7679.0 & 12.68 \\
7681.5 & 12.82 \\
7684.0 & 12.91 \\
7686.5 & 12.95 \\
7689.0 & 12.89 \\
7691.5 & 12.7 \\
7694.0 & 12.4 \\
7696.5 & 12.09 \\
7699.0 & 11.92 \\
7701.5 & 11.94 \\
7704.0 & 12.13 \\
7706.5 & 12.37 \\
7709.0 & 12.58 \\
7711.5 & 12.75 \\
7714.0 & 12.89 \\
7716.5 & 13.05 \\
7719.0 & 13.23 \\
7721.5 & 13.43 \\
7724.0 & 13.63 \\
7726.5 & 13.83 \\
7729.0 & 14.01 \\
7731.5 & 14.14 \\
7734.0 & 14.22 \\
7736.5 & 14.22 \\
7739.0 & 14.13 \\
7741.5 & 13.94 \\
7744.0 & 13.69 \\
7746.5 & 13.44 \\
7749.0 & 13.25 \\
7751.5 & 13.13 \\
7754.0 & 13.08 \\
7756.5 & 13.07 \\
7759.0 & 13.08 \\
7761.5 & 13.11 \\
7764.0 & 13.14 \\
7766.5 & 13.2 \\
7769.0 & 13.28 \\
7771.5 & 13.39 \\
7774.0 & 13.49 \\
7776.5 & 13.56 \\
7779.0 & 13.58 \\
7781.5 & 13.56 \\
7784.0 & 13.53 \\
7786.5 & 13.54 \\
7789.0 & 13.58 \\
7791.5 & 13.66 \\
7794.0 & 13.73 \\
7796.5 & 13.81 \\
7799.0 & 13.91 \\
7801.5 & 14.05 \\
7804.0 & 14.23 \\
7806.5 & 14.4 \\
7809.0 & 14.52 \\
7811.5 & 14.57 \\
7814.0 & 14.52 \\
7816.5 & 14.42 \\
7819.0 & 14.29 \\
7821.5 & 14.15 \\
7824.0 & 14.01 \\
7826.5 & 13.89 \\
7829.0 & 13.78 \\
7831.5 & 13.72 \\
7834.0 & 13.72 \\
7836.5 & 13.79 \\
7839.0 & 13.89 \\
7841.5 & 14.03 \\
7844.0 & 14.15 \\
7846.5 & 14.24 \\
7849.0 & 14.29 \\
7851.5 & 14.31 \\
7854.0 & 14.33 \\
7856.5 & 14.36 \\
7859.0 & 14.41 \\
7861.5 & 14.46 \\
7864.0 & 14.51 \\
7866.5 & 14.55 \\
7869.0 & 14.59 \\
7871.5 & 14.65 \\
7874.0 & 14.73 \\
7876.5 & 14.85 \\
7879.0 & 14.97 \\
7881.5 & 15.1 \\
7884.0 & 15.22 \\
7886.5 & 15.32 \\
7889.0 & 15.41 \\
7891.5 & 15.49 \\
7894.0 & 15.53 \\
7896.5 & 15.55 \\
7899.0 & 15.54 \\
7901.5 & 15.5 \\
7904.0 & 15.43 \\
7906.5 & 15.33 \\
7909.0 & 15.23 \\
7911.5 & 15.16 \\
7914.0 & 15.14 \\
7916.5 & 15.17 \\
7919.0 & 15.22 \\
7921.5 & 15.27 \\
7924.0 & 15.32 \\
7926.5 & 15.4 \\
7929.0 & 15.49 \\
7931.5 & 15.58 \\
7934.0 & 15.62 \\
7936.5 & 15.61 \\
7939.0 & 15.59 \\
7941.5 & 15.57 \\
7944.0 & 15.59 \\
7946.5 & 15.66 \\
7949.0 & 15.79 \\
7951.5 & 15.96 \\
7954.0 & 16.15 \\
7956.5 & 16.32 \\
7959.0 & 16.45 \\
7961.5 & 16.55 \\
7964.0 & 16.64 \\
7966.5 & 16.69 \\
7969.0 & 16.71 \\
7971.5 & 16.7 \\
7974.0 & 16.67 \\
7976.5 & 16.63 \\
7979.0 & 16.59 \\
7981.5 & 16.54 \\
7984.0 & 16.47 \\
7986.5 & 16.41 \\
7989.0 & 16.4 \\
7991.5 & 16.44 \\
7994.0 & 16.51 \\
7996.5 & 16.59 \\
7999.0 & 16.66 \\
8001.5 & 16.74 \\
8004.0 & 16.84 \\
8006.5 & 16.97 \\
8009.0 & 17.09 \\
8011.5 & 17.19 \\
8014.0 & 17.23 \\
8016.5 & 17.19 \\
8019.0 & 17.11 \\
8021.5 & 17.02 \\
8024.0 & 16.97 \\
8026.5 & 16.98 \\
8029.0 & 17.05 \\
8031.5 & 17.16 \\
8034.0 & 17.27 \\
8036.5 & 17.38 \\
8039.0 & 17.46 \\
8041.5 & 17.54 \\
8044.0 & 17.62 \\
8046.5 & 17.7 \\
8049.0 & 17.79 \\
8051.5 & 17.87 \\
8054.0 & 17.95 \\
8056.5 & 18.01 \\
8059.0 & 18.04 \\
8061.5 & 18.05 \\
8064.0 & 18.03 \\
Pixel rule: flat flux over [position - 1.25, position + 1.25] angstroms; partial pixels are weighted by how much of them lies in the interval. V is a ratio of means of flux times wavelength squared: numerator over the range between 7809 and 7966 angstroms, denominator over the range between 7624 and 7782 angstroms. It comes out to 1.2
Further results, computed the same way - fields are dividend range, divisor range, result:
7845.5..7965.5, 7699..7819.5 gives 1.17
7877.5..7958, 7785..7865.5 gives 1.12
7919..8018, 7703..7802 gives 1.28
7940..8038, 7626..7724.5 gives 1.37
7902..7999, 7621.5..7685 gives 1.26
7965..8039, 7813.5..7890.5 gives 1.21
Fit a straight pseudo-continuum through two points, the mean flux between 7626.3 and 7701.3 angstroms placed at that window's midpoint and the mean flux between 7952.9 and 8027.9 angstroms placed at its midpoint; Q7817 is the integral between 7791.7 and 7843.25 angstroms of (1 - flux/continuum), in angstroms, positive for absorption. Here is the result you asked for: 2.91 angstroms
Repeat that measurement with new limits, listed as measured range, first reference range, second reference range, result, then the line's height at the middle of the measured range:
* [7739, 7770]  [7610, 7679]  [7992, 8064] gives 3.6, 15.1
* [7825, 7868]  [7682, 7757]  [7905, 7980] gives 1.6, 14.7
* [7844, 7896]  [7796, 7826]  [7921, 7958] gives 0.5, 14.9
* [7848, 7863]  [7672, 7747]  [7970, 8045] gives 0.6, 14.9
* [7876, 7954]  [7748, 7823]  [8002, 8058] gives 1.0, 15.6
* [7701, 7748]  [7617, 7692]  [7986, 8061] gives 3.4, 14.4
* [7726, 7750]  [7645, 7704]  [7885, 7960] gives -0.6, 13.5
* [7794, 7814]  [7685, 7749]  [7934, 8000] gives 0.1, 14.2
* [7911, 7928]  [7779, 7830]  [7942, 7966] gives 0.4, 15.6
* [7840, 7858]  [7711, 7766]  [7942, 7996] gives 0.8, 14.9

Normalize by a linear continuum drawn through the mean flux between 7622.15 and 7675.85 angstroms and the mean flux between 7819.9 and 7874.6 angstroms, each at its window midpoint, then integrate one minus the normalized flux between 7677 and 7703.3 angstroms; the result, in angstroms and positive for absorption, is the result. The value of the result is 2.62 angstroms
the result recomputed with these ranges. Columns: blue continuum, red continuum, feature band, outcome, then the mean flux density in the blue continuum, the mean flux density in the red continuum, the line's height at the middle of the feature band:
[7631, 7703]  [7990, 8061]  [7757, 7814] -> 3.2 angstroms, 13.2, 17.2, 14.5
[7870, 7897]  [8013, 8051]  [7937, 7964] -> 0.2 angstroms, 15.1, 17.3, 16.1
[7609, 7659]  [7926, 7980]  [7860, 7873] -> 1.0 angstroms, 15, 16.1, 15.8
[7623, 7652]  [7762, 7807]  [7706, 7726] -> 1.5 angstroms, 14.7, 13.6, 14.1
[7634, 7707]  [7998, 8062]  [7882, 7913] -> 0.7 angstroms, 13.1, 17.3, 15.8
